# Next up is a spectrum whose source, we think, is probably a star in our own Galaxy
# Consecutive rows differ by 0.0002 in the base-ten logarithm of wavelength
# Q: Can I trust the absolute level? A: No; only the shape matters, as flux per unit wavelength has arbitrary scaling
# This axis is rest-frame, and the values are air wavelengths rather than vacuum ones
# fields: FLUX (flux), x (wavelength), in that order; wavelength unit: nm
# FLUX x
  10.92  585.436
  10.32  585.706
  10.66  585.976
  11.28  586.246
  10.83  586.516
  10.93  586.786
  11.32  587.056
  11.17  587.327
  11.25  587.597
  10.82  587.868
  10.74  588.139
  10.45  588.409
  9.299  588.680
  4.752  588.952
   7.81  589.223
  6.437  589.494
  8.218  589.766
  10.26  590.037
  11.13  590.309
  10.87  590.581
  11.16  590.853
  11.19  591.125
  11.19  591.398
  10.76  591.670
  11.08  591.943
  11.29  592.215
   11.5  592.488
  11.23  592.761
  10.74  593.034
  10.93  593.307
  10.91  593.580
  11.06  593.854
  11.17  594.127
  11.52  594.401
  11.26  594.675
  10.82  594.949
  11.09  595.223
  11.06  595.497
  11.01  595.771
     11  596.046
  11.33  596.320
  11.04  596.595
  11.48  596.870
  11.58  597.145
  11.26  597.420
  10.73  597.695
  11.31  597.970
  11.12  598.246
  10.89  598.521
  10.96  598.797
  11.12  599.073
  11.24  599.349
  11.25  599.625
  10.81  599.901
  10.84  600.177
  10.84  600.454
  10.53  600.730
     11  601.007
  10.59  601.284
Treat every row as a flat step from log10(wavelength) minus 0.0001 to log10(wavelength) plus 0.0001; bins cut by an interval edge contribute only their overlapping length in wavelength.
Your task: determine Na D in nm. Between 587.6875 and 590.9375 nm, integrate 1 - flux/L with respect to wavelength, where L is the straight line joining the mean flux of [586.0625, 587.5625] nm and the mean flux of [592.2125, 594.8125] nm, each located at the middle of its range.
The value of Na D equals 0.52 nm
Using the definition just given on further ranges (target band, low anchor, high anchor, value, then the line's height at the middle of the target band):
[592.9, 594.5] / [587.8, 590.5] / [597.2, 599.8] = -0.16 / 10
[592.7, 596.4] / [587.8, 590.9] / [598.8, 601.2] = -0.37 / 10.1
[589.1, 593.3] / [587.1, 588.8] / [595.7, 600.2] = 0.18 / 10.8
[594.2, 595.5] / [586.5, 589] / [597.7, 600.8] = -0.05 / 10.7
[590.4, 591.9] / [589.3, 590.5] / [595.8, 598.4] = -0.26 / 9.41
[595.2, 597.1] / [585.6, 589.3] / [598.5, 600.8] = -0.08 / 10.7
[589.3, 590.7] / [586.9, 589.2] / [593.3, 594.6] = 0.14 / 10.3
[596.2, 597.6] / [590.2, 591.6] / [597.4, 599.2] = -0.03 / 11.1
